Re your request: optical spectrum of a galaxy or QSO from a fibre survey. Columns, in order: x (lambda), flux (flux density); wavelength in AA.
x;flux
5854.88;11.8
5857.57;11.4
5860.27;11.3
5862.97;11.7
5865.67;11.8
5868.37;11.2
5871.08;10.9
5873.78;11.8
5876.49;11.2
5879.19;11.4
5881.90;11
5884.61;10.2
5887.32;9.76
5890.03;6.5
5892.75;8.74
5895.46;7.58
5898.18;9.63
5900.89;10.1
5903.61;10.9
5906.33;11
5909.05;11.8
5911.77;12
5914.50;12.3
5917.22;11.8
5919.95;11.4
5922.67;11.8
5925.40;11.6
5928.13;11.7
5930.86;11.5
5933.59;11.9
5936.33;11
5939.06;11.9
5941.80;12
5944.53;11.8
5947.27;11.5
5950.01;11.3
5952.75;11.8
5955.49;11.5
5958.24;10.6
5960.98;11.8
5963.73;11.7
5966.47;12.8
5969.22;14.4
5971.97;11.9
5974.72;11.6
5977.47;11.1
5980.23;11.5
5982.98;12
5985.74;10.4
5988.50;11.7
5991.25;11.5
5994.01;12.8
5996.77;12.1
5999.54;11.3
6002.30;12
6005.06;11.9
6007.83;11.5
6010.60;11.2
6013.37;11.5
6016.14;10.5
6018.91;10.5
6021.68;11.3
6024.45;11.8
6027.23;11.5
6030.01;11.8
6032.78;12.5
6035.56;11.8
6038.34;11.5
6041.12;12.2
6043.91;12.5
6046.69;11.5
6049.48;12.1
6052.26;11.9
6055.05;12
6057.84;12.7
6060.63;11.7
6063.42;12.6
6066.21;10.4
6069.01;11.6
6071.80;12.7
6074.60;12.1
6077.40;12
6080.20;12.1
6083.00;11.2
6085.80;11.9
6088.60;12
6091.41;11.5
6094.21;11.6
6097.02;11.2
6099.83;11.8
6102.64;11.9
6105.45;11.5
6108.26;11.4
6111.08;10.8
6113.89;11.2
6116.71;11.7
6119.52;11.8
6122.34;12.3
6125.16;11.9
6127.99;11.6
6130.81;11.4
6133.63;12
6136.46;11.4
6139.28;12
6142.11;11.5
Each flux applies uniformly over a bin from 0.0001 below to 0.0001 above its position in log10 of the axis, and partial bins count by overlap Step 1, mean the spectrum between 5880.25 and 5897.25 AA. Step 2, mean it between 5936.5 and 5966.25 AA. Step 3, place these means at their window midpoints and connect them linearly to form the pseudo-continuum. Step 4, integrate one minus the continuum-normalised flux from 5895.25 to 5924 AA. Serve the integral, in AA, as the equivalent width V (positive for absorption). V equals -3.4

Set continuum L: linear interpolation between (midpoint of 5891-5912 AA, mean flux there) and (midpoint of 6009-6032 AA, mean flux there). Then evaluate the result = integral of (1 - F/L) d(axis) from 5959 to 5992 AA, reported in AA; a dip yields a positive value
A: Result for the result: -3.1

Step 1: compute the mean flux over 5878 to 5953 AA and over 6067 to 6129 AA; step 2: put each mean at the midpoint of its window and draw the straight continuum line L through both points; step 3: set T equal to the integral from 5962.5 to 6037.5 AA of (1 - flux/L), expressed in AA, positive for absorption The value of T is -3.0 AA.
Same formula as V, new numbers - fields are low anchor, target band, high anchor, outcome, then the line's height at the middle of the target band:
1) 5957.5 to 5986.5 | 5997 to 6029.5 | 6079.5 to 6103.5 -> 1.1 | 11.8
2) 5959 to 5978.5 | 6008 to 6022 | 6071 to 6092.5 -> 1.2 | 12.1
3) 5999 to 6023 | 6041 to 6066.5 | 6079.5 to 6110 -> -1.2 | 11.5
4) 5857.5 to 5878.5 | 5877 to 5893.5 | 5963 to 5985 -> 2.6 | 11.5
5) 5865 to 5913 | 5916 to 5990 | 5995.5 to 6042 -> -4.9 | 11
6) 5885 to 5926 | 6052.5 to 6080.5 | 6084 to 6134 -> -1.5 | 11.4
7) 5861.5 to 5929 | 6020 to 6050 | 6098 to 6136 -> -1.4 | 11.3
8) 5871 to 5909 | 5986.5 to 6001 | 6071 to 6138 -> -1.3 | 10.9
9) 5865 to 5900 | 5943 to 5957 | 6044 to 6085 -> -1.0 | 10.8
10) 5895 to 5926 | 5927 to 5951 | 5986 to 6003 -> -0.6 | 11.3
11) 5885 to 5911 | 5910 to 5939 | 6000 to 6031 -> -4.8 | 10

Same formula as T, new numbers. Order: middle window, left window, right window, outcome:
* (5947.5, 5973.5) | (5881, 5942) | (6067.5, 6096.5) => -2.06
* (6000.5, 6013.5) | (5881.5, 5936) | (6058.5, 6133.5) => -0.48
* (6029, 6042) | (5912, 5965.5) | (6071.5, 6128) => -0.31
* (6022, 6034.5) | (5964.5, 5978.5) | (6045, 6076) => 0.26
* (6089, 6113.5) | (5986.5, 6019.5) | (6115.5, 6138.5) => 0.53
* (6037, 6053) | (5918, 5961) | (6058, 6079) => -0.13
